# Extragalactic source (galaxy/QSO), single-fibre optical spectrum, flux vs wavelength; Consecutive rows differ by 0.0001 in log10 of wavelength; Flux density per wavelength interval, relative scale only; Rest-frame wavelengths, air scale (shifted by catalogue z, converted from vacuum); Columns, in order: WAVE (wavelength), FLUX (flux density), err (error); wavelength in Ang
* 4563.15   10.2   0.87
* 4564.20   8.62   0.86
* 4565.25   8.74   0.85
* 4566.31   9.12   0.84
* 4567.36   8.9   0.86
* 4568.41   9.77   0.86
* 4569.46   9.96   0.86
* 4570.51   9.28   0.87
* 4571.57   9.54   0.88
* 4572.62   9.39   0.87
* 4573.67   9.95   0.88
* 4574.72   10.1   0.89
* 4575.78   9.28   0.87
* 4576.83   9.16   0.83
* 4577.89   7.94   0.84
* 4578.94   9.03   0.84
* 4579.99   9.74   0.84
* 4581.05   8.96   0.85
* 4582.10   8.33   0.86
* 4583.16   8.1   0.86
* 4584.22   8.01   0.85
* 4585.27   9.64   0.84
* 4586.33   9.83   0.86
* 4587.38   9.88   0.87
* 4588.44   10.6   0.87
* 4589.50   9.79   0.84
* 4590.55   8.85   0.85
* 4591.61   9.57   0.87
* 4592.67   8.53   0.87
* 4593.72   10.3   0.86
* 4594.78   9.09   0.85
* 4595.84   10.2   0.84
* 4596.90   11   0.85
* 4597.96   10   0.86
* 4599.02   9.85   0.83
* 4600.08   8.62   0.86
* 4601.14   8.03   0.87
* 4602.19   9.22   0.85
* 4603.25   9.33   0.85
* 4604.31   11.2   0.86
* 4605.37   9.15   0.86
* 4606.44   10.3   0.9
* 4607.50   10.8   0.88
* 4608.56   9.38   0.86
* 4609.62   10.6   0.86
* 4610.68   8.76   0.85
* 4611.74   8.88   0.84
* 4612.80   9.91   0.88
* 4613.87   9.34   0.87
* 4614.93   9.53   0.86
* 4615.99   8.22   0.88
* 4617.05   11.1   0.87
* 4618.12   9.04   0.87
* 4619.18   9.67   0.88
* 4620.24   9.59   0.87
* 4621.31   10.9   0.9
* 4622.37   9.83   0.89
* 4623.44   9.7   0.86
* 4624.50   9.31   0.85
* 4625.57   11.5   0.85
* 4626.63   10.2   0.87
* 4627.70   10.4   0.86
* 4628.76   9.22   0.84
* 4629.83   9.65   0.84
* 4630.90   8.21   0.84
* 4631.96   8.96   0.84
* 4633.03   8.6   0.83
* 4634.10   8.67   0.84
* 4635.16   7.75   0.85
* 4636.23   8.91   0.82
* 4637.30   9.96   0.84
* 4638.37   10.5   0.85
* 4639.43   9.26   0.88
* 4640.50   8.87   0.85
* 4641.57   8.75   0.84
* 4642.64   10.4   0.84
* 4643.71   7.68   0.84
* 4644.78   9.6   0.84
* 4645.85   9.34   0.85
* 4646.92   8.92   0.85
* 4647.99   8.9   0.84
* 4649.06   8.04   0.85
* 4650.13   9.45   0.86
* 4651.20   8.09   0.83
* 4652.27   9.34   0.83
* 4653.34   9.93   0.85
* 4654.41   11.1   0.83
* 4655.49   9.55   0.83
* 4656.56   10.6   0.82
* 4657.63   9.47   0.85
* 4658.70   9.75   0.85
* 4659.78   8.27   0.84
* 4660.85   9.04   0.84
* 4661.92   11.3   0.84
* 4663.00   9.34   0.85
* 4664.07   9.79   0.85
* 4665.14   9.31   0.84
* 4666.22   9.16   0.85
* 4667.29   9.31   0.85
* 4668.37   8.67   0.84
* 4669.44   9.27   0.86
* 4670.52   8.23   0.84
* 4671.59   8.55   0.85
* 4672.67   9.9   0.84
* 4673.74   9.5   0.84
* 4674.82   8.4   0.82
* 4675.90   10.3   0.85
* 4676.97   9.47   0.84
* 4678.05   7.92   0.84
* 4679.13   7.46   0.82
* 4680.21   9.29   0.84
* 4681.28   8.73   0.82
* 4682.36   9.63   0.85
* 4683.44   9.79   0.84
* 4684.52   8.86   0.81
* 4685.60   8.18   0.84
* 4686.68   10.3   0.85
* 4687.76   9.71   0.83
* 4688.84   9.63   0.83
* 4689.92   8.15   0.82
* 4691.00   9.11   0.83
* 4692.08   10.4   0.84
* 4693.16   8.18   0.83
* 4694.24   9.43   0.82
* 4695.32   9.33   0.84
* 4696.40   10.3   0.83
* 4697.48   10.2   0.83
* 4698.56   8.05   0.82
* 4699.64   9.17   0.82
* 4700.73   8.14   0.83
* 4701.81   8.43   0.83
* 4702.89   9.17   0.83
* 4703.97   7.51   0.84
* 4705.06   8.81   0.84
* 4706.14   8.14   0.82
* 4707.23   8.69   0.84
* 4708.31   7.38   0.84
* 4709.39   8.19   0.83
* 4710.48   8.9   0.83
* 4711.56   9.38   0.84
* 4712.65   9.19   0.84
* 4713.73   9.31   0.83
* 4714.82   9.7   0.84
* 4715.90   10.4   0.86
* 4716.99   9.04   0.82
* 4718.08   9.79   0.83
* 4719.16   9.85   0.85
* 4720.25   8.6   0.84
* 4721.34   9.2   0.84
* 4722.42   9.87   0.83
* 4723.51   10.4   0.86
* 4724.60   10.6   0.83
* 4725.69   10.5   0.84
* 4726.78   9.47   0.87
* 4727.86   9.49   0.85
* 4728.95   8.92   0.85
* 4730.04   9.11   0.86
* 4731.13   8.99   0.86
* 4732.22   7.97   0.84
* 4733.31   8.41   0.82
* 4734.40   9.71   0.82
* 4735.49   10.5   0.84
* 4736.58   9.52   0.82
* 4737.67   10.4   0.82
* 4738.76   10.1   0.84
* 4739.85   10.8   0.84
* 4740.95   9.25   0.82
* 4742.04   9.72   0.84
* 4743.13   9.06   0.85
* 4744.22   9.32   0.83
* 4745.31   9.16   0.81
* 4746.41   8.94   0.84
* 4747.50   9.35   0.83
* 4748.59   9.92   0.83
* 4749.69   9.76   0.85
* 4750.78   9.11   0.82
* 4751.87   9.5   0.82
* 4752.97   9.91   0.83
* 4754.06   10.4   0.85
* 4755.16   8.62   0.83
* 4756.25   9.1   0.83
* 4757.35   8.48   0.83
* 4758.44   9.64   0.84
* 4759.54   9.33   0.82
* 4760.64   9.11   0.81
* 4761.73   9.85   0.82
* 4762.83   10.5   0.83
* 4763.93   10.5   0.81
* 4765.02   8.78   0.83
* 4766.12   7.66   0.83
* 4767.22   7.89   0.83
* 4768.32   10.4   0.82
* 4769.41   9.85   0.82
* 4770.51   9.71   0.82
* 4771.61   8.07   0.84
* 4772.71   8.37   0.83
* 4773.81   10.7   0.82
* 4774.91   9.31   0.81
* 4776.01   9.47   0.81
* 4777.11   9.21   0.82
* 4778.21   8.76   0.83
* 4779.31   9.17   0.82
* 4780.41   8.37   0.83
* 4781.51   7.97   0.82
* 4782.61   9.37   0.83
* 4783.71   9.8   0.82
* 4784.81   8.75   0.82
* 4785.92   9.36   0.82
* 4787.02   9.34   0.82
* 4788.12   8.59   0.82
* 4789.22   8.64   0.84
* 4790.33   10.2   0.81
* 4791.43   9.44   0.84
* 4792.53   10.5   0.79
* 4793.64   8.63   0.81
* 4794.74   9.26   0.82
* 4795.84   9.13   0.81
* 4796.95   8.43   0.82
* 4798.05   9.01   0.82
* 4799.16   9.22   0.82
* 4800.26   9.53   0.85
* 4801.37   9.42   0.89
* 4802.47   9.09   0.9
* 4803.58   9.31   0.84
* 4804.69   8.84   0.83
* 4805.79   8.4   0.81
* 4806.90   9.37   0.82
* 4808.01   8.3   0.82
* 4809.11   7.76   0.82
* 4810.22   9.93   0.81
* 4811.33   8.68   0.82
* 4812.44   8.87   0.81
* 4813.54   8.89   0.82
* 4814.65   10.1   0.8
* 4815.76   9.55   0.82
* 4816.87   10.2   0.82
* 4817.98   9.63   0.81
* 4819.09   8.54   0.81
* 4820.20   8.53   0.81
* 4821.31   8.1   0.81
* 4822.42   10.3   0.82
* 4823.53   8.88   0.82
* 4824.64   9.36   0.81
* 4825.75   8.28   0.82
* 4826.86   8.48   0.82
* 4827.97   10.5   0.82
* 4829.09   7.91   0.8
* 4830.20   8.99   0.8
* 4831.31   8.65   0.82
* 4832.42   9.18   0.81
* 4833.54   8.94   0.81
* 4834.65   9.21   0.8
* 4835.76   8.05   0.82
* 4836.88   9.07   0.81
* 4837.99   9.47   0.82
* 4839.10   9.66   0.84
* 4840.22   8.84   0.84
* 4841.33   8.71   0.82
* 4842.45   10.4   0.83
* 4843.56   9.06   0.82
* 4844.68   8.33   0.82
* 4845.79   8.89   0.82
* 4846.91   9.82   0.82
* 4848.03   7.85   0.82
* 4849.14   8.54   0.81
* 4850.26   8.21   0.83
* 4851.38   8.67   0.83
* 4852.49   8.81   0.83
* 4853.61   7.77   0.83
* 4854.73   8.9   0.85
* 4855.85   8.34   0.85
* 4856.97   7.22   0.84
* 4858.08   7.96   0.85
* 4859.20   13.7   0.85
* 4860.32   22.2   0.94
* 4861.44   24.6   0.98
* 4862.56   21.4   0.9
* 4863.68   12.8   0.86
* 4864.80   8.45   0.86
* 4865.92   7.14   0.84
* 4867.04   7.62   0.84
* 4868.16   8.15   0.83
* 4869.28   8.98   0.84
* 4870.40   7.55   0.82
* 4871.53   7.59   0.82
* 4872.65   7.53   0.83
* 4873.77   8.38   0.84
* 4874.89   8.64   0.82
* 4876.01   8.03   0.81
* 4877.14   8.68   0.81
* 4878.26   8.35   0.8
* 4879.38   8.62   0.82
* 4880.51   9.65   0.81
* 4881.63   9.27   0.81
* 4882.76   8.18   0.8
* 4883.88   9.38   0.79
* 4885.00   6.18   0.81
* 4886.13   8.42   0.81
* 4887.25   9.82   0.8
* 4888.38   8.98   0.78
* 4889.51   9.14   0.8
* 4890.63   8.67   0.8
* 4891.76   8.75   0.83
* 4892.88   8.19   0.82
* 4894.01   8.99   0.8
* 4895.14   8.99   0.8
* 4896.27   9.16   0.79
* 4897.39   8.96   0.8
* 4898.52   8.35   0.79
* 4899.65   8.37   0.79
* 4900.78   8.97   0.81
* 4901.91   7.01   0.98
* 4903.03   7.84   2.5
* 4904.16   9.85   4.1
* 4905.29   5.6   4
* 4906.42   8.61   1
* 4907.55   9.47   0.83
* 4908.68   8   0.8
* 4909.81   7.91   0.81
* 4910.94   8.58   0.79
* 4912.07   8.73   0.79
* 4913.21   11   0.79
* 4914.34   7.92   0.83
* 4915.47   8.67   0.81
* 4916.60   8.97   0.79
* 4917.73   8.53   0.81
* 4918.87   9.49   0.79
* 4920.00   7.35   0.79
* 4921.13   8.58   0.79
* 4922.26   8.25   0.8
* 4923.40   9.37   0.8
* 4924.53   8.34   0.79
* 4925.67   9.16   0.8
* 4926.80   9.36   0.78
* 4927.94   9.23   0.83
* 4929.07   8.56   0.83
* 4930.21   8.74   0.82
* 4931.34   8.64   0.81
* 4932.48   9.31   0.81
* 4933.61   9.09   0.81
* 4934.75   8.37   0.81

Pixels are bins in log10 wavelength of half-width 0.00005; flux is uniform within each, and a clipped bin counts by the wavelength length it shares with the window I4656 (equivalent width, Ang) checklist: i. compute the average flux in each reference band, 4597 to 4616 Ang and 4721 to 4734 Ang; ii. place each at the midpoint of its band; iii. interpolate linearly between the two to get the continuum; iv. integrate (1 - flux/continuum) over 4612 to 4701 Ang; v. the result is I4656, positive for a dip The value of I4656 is 1.8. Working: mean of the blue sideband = 9.58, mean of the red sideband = 9.42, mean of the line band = 9.32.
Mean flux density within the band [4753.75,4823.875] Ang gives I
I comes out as 9.17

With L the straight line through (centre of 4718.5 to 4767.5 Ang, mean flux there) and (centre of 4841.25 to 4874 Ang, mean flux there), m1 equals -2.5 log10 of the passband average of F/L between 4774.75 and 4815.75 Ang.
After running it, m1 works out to 0.08 mag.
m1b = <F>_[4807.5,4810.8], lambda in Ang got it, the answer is 8.67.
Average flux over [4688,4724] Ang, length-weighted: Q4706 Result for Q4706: 9.1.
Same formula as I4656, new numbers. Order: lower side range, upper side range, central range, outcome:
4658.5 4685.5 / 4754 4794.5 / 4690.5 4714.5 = 0.73 Ang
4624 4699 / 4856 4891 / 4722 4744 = -0.24 Ang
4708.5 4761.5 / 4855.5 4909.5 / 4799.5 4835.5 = 1.57 Ang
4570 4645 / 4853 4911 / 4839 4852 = 0.70 Ang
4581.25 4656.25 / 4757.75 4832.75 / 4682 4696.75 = -0.02 Ang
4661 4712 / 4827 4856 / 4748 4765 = -1.12 Ang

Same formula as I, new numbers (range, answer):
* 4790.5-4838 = 9.07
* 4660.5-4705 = 9.13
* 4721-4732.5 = 9.55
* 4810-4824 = 9.23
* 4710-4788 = 9.39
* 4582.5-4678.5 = 9.43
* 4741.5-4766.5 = 9.39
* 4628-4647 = 9.09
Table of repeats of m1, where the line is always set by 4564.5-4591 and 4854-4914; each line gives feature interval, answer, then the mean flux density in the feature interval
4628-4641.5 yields 0.03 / 9.06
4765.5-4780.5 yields 0.03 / 9.08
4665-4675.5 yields 0.03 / 9.03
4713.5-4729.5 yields -0.04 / 9.68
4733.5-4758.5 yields -0.02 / 9.56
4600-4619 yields -0.03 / 9.55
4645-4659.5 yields -0.01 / 9.4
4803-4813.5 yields 0.07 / 8.83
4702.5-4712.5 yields 0.10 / 8.48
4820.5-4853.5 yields 0.06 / 8.92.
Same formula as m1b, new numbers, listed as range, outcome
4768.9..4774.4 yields 9.33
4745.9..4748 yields 9.16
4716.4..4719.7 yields 9.57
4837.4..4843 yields 9.42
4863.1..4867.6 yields 9.06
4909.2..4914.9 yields 8.81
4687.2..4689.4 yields 9.66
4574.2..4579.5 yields 9.1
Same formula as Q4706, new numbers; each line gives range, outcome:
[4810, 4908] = 9.26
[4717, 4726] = 9.78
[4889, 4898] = 8.86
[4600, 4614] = 9.57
